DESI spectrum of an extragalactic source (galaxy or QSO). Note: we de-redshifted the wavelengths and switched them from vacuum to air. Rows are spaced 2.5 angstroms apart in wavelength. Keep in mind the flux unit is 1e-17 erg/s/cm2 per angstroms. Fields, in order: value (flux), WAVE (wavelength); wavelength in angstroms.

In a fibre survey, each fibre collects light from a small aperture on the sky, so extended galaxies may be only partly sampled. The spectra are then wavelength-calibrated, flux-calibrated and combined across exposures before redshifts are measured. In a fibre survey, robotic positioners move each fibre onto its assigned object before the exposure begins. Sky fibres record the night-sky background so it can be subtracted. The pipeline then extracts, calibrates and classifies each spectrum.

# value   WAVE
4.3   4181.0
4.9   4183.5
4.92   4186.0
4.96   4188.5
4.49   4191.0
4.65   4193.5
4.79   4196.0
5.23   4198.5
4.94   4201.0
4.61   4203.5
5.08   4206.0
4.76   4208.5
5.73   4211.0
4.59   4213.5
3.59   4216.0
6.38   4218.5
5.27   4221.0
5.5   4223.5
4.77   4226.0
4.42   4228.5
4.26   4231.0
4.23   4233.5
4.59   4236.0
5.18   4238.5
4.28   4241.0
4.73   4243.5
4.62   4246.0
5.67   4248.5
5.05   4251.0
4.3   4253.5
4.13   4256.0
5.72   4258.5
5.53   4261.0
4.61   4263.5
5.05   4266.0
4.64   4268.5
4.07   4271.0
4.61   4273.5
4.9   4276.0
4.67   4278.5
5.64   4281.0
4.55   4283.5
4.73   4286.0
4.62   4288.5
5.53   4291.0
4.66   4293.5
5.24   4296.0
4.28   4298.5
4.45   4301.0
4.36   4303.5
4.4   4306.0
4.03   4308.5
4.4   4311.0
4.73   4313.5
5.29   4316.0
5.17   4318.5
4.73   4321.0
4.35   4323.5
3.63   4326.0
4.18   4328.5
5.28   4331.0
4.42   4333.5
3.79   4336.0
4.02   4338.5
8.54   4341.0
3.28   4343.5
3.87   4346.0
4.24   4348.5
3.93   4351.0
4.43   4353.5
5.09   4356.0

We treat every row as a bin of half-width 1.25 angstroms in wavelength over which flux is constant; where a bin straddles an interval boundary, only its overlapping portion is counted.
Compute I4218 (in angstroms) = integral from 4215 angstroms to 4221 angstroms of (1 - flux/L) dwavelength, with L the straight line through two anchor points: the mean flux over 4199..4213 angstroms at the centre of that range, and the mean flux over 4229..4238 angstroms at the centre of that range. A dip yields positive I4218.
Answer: -0.4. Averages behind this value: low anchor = 5.01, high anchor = 4.43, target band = 5.1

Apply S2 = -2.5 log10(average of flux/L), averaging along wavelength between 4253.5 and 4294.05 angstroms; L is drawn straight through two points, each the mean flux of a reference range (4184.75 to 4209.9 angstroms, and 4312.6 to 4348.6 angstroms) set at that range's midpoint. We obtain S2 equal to -0.02 mag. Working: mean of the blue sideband 4.85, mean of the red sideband 4.65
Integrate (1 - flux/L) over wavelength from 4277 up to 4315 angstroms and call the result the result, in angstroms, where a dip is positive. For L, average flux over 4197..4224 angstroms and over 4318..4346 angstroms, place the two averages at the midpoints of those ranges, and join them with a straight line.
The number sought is 0.47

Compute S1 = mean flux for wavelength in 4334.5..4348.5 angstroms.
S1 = 4.65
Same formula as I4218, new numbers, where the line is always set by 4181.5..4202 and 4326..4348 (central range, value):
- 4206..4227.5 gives -1.2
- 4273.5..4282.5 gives -0.6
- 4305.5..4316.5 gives 0.3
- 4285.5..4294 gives -0.4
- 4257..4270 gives -1.0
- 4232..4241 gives 0.3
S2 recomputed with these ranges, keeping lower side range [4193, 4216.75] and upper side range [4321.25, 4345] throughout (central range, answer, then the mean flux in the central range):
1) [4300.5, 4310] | 0.09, 4.3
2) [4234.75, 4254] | -0.01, 4.82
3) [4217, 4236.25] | -0.03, 4.93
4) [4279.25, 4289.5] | -0.04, 4.88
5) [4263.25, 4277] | 0.02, 4.64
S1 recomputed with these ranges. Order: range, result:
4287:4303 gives 4.78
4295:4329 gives 4.52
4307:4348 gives 4.6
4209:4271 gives 4.85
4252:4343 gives 4.75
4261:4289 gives 4.77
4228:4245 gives 4.53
